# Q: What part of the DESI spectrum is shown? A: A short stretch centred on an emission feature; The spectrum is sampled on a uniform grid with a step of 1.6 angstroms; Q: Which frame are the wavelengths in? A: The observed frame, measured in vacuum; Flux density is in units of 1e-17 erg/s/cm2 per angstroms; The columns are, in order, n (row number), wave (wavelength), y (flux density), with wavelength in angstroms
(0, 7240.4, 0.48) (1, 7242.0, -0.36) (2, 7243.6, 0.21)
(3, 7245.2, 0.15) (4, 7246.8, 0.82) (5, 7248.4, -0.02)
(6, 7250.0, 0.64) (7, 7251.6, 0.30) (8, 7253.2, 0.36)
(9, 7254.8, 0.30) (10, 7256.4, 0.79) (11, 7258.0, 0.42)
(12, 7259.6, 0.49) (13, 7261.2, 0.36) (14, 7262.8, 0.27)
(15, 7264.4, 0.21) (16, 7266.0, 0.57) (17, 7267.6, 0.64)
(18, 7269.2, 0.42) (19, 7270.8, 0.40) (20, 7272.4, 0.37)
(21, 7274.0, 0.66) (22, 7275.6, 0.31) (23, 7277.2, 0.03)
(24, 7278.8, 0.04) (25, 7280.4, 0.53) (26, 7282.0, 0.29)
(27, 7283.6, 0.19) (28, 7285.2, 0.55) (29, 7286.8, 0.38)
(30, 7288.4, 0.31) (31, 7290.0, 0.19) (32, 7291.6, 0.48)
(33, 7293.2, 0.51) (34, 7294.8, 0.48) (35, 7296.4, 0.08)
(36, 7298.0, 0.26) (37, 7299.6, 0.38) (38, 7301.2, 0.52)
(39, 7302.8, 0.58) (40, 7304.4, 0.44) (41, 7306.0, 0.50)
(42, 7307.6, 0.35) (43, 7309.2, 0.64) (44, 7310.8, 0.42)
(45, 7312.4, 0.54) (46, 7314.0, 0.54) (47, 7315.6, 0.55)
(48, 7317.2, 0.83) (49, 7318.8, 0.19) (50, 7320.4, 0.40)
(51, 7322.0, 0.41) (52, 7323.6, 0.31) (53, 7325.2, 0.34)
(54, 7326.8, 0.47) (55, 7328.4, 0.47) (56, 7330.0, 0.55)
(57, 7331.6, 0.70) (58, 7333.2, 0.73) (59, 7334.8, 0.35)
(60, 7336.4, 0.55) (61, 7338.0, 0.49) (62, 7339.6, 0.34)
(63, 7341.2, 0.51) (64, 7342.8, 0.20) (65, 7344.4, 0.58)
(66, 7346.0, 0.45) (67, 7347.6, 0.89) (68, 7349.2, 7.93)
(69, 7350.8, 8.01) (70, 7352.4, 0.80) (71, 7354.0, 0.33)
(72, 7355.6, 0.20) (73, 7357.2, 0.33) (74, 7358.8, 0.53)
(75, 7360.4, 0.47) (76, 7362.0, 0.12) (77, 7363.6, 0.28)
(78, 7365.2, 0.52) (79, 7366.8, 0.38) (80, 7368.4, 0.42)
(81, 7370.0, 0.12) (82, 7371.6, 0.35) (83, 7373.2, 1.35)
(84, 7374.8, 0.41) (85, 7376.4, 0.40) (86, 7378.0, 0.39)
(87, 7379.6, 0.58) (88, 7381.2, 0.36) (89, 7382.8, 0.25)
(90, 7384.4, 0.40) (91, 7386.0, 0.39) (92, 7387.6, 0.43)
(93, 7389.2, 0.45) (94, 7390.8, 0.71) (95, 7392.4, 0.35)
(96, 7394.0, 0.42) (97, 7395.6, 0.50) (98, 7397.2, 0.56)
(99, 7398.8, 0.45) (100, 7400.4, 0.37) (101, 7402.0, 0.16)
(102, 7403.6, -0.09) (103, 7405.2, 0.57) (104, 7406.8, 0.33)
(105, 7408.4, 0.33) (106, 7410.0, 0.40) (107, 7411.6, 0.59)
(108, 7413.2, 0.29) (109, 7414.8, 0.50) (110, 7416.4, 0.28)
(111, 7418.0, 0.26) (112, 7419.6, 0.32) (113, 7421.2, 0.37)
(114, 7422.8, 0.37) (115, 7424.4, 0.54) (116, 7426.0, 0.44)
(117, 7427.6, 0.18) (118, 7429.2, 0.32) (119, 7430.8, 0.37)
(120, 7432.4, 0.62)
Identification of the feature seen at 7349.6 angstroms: H-alpha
